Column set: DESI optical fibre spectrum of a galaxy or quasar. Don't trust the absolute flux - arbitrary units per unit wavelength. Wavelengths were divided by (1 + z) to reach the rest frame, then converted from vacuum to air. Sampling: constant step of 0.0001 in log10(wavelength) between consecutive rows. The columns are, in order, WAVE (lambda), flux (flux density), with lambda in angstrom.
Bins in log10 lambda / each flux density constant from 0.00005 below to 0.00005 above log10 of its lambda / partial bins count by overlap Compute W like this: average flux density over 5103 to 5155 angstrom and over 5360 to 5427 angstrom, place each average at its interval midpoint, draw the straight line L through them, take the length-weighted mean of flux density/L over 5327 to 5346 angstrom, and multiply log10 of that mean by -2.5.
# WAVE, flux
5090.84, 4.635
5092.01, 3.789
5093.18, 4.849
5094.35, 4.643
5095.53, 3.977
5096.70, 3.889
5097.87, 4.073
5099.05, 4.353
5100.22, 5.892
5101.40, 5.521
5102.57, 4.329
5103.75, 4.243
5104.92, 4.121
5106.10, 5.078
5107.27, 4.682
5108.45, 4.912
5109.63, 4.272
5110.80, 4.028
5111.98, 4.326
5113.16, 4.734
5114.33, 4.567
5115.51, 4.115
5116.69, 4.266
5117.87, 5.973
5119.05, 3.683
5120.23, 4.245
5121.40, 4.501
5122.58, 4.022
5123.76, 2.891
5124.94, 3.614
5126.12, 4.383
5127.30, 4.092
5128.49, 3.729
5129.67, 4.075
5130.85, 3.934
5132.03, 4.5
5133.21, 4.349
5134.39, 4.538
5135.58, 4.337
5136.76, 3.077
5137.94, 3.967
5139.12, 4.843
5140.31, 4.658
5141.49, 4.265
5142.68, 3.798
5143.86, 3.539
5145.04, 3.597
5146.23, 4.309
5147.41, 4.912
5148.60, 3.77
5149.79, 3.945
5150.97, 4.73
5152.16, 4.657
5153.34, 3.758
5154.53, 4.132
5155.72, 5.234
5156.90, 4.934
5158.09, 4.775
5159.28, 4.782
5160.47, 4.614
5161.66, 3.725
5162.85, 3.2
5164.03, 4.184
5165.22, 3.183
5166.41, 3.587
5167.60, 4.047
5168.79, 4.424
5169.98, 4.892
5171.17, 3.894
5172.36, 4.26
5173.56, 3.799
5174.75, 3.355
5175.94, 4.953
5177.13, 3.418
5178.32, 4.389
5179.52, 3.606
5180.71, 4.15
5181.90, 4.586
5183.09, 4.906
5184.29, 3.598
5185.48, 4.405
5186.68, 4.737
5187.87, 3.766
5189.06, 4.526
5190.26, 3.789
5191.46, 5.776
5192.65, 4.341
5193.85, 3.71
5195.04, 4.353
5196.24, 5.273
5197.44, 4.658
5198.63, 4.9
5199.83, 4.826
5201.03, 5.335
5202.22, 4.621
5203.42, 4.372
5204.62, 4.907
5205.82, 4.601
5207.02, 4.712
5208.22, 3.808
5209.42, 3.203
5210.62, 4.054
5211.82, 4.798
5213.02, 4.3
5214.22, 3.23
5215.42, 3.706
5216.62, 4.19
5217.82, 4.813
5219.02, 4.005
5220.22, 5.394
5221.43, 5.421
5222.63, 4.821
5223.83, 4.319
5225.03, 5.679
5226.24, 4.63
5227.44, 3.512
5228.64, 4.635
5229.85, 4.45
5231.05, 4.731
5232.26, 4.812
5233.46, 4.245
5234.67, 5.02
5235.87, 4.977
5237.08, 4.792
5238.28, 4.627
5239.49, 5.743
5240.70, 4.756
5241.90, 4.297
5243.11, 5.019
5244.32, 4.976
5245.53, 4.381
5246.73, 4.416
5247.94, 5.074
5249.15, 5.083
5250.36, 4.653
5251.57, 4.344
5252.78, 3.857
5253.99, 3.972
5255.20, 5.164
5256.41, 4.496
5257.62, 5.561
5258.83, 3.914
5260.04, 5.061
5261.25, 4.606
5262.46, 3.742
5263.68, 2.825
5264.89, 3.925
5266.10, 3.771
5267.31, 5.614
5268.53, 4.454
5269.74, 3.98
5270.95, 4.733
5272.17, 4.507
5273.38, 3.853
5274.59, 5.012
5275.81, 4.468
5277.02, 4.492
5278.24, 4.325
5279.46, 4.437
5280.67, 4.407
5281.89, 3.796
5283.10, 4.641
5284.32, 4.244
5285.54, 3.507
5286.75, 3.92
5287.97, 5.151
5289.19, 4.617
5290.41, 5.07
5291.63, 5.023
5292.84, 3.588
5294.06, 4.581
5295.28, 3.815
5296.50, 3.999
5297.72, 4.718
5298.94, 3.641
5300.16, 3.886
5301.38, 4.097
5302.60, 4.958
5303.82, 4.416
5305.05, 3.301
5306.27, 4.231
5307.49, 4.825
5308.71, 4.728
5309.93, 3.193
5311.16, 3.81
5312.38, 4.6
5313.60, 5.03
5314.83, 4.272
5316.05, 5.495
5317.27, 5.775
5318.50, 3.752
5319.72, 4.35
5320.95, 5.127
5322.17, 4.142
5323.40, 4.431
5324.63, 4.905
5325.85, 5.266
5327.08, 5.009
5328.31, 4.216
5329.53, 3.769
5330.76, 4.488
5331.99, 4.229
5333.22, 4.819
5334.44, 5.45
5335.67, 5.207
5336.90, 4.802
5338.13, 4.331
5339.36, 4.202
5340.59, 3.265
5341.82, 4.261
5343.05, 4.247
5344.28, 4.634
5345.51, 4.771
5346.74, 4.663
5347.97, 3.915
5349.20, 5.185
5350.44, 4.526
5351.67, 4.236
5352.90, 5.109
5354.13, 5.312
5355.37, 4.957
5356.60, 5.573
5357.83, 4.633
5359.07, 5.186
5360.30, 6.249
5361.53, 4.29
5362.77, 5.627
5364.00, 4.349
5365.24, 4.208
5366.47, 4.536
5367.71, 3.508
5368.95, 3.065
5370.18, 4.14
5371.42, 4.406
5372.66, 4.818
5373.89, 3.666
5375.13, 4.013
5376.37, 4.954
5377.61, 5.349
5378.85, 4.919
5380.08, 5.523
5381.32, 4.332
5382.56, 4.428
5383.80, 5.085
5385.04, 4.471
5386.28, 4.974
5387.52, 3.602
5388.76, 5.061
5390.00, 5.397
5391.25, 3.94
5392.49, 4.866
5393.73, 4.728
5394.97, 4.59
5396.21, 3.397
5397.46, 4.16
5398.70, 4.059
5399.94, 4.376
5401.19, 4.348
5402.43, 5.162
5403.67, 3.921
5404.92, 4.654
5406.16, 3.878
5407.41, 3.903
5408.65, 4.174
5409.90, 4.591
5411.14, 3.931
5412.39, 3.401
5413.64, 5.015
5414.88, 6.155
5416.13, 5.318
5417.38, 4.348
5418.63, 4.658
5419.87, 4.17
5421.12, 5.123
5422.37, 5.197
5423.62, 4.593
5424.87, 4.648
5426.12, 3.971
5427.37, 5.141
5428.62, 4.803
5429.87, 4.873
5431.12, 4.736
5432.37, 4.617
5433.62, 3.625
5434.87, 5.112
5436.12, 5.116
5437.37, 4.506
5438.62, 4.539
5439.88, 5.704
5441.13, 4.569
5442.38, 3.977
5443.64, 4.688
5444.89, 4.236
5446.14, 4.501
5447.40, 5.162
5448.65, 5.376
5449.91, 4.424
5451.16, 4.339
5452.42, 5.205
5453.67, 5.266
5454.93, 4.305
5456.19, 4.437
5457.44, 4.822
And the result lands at -0.002 mag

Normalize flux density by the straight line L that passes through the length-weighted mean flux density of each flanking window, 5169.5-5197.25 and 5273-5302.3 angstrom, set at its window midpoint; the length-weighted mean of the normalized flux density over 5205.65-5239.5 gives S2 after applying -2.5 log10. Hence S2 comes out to -0.05 mag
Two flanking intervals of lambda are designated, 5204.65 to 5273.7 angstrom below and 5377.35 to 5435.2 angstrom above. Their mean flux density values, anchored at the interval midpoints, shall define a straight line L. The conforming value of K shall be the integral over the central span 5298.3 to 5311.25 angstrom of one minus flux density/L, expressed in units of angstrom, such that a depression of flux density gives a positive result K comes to 1.2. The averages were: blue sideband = 4.5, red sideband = 4.57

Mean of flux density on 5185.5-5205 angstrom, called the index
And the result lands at 4.61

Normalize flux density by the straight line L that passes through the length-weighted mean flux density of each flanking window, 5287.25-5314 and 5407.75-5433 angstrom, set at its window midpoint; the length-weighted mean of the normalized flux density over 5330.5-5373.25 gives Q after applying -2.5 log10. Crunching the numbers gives -0.03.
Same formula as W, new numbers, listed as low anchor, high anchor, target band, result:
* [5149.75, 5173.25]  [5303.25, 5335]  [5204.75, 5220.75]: 0.03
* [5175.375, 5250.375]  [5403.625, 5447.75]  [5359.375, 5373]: 0.02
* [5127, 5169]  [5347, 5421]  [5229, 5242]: -0.11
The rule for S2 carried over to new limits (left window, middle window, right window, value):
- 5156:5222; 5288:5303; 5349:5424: 0.03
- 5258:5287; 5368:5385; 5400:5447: 0.00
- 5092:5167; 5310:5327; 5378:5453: -0.04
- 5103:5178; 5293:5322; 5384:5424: 0.01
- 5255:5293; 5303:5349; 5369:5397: -0.01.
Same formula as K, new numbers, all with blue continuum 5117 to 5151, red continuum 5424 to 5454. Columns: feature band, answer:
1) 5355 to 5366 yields -1.1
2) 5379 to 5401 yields 0.4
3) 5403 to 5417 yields 0.6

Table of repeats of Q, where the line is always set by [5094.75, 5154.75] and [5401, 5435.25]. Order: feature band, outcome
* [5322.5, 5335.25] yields -0.04 mag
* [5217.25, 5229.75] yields -0.08 mag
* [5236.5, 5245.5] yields -0.11 mag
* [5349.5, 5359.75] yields -0.10 mag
